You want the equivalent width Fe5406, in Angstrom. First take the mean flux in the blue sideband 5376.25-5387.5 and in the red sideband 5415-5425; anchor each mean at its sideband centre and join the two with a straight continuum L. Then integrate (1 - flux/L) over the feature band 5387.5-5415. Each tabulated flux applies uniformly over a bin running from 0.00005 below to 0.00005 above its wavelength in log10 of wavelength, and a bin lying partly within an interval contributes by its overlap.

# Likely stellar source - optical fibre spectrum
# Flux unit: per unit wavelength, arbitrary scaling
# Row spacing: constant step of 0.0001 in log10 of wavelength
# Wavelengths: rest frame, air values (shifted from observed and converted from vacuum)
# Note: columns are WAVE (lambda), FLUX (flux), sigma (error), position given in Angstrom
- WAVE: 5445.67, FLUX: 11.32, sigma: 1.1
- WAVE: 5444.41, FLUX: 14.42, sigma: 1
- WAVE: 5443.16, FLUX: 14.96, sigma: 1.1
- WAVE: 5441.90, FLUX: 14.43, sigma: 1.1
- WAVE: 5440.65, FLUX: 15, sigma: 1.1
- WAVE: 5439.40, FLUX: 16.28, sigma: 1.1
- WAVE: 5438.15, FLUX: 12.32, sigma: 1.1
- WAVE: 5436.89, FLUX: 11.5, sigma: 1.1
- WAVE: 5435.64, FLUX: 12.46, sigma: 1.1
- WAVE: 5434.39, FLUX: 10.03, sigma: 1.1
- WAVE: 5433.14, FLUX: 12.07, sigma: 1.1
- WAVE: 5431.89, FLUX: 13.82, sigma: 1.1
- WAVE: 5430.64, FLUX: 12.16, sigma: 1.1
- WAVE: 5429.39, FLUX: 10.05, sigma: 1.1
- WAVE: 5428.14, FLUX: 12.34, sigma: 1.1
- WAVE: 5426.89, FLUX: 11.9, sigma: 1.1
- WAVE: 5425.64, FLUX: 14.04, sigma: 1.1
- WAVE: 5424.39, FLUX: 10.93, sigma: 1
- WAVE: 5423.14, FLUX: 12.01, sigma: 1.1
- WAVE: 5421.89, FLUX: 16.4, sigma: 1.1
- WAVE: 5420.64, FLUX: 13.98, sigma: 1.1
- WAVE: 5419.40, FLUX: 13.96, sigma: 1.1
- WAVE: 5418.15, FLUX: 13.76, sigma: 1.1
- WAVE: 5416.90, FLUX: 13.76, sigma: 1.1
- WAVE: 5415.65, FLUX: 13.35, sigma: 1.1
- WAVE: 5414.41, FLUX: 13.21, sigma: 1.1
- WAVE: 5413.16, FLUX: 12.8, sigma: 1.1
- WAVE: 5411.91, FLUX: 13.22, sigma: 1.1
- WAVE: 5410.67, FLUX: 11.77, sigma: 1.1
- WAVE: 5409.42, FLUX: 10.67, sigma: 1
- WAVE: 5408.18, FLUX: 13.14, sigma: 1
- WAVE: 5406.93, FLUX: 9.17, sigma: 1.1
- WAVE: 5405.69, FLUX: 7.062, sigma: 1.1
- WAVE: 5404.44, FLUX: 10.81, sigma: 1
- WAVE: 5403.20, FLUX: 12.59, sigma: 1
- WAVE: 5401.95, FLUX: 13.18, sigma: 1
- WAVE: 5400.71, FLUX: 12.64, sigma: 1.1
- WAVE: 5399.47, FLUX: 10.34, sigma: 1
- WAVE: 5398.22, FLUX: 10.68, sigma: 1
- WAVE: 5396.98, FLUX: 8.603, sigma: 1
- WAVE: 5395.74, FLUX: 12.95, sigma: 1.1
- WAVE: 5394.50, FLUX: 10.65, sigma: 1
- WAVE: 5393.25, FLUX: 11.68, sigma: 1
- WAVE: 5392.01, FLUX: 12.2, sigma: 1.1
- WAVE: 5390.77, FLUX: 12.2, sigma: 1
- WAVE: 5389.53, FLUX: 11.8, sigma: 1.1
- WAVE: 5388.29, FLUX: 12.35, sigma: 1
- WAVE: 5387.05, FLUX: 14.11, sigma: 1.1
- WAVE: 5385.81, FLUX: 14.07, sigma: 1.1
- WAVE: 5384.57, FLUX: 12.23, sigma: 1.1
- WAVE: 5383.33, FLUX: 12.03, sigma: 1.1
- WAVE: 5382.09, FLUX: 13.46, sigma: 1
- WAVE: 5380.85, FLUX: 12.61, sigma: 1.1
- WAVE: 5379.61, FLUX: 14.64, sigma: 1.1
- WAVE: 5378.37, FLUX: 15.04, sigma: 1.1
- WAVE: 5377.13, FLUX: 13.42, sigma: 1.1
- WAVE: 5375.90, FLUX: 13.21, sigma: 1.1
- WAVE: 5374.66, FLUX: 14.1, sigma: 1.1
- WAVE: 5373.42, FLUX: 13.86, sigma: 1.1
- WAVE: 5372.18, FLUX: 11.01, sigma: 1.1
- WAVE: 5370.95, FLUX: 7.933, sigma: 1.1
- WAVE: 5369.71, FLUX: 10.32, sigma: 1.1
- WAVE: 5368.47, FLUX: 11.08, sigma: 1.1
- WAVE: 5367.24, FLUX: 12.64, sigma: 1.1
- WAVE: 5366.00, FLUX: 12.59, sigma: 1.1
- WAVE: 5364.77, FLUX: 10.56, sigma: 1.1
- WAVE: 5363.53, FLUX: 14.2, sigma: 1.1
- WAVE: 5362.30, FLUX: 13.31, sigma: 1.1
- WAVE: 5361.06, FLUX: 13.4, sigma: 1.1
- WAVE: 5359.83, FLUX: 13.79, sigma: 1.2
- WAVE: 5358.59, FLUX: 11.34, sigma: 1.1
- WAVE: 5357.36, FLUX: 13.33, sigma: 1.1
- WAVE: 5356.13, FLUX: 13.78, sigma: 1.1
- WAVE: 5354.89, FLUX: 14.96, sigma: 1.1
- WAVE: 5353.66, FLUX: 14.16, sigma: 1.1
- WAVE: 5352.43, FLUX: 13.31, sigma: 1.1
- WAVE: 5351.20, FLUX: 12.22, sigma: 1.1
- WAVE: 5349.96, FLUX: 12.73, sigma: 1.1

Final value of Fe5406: 4.00 Angstrom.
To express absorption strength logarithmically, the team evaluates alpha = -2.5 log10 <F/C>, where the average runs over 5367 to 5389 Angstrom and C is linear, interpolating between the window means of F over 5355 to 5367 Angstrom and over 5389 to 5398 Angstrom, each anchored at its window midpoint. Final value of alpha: -0.05 mag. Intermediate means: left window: 13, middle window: 12.7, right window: 11.4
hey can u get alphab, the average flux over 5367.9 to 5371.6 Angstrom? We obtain 9.77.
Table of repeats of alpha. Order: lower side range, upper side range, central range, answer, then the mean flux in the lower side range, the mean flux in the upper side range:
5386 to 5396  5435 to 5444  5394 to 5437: 0.09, 12.3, 13.9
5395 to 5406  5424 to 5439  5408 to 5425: -0.13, 11.1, 12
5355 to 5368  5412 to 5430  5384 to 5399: 0.09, 13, 13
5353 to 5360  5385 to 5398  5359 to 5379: 0.04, 13.5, 12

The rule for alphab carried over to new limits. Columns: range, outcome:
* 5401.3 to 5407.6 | 10.6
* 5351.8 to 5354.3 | 13.8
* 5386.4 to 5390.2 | 12.8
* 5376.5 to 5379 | 14.3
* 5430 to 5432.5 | 13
